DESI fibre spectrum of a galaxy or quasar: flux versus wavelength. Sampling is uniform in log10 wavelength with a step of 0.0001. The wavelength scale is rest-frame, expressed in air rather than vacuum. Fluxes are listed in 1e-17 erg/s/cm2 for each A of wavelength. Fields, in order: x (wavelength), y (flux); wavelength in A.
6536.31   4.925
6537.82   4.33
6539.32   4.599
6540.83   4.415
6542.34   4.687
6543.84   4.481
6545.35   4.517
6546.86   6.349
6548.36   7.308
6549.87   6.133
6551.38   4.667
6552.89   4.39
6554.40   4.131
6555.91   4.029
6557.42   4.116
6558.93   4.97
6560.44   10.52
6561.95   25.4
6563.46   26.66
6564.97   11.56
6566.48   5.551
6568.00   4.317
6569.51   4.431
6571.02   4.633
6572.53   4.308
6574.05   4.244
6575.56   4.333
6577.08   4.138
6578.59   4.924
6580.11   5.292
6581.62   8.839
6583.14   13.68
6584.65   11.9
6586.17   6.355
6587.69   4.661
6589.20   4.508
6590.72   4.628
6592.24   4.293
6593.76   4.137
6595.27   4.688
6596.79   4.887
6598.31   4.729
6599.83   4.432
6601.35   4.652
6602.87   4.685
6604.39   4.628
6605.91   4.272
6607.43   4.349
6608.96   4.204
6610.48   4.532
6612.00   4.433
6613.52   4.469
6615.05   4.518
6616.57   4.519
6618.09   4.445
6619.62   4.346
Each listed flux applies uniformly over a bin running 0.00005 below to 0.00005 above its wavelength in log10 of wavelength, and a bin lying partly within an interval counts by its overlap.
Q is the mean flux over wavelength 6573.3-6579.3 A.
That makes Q 4.41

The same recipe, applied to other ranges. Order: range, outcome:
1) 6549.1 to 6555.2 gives 4.82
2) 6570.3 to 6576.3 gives 4.38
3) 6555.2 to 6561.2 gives 5.94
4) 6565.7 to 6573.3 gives 4.67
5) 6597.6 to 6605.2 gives 4.62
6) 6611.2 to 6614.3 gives 4.45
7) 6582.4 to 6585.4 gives 12.8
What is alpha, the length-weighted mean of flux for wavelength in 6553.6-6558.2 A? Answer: 4.1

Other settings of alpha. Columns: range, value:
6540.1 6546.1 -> 4.53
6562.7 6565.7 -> 19.2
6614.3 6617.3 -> 4.52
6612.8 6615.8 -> 4.48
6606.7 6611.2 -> 4.35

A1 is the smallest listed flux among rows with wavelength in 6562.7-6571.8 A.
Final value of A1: 4.317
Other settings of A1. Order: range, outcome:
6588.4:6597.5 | 4.137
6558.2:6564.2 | 4.97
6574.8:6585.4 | 4.138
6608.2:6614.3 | 4.204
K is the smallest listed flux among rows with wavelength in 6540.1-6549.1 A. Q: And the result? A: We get 4.415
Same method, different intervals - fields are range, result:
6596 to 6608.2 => 4.272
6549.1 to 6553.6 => 4.39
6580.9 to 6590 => 4.508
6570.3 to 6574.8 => 4.244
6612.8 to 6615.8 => 4.469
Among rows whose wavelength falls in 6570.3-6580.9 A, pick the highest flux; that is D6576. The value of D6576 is 5.292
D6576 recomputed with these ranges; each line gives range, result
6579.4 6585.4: 13.68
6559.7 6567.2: 26.66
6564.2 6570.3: 11.56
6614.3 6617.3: 4.519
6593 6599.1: 4.887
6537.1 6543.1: 4.687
